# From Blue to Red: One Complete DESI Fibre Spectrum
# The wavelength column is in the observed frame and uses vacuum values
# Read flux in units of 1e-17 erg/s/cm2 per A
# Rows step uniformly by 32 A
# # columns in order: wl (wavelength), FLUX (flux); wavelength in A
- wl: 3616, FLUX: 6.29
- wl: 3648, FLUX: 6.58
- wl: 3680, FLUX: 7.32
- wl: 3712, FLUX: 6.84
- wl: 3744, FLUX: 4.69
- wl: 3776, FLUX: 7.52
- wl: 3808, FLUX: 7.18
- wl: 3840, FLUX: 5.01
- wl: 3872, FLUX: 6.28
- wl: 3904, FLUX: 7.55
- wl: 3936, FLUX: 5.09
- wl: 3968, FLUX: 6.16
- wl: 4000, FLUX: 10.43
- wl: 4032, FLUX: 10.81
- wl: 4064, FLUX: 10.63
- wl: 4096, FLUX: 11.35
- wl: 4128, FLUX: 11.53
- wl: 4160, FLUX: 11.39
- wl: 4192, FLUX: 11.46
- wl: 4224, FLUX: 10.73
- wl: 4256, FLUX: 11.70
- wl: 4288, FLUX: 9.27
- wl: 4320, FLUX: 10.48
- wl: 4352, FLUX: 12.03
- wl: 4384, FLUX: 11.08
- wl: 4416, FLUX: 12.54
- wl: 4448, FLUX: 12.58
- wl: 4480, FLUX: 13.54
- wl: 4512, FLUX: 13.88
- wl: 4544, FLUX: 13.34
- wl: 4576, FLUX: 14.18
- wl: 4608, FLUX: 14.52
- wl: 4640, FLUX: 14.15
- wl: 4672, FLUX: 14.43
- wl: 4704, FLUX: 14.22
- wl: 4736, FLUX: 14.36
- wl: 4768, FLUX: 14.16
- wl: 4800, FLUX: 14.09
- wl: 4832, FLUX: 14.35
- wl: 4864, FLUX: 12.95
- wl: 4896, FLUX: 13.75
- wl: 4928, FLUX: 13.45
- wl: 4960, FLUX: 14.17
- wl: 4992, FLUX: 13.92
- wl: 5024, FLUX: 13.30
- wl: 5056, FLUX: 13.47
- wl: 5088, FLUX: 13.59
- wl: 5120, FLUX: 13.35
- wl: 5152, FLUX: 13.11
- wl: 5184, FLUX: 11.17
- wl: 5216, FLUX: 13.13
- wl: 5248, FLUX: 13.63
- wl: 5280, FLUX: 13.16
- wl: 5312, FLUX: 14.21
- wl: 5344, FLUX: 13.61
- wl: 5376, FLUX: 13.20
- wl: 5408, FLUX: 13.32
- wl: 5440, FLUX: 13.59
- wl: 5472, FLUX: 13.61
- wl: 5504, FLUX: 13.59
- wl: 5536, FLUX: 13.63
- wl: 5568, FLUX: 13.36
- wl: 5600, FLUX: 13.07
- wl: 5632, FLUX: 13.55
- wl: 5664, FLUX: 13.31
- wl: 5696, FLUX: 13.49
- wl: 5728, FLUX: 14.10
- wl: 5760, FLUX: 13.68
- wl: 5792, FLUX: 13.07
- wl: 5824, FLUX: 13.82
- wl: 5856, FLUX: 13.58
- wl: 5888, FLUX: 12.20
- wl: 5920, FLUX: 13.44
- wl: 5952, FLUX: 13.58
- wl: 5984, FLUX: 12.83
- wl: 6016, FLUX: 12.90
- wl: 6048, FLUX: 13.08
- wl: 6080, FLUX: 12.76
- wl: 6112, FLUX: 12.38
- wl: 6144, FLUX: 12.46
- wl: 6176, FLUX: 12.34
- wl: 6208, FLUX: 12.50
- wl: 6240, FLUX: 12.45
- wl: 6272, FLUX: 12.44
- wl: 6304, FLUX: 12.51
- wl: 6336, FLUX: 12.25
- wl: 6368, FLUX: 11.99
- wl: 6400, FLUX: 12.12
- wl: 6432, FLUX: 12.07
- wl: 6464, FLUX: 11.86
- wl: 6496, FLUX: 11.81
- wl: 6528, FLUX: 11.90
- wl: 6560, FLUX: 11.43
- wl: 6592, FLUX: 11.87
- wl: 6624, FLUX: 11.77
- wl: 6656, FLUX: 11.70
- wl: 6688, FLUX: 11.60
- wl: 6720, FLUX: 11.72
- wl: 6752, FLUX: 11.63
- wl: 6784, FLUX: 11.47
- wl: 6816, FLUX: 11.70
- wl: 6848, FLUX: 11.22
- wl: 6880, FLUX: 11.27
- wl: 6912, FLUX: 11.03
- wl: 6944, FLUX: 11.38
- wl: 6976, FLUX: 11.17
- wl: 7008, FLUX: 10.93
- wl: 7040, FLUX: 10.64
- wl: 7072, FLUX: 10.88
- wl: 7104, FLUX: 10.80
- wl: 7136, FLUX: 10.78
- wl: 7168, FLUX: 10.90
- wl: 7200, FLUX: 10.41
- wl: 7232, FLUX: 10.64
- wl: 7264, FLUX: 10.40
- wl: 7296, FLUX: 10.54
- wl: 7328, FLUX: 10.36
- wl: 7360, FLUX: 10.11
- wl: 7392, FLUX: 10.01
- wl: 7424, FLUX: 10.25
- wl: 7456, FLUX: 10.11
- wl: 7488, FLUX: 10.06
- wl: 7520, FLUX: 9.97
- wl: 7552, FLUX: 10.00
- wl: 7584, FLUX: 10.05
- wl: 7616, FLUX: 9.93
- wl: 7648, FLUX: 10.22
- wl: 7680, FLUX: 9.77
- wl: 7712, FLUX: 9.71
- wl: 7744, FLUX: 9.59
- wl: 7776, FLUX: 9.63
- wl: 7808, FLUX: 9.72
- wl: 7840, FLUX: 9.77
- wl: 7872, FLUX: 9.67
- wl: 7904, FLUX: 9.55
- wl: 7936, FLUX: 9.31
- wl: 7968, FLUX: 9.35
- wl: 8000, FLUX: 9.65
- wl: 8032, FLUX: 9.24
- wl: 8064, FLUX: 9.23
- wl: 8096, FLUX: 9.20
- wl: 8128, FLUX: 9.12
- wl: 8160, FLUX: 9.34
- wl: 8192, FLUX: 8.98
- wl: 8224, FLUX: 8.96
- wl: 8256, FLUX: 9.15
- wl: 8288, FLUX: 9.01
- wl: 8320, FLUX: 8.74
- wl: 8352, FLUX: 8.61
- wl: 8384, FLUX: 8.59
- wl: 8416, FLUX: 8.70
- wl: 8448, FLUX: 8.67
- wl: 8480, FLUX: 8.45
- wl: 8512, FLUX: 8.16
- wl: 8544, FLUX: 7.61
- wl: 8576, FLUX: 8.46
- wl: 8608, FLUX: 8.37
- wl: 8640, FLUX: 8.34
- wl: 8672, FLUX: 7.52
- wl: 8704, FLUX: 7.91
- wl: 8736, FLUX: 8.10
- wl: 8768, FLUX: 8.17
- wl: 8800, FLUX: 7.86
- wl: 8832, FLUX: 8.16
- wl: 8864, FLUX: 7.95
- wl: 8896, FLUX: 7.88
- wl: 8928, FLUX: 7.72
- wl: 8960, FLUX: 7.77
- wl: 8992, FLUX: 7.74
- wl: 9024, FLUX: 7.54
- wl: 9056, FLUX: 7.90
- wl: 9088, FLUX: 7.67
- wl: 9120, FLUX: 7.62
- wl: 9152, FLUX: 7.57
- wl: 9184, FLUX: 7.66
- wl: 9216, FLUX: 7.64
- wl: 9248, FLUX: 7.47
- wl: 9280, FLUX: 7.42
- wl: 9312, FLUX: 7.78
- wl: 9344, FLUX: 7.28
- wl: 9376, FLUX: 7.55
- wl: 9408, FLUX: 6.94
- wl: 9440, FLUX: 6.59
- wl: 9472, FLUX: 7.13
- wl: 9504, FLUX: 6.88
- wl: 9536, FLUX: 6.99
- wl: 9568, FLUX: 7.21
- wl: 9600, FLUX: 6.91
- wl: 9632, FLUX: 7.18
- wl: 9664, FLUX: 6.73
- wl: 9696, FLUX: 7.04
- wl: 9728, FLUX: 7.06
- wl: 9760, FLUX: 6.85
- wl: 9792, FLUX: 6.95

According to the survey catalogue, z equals 0.00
